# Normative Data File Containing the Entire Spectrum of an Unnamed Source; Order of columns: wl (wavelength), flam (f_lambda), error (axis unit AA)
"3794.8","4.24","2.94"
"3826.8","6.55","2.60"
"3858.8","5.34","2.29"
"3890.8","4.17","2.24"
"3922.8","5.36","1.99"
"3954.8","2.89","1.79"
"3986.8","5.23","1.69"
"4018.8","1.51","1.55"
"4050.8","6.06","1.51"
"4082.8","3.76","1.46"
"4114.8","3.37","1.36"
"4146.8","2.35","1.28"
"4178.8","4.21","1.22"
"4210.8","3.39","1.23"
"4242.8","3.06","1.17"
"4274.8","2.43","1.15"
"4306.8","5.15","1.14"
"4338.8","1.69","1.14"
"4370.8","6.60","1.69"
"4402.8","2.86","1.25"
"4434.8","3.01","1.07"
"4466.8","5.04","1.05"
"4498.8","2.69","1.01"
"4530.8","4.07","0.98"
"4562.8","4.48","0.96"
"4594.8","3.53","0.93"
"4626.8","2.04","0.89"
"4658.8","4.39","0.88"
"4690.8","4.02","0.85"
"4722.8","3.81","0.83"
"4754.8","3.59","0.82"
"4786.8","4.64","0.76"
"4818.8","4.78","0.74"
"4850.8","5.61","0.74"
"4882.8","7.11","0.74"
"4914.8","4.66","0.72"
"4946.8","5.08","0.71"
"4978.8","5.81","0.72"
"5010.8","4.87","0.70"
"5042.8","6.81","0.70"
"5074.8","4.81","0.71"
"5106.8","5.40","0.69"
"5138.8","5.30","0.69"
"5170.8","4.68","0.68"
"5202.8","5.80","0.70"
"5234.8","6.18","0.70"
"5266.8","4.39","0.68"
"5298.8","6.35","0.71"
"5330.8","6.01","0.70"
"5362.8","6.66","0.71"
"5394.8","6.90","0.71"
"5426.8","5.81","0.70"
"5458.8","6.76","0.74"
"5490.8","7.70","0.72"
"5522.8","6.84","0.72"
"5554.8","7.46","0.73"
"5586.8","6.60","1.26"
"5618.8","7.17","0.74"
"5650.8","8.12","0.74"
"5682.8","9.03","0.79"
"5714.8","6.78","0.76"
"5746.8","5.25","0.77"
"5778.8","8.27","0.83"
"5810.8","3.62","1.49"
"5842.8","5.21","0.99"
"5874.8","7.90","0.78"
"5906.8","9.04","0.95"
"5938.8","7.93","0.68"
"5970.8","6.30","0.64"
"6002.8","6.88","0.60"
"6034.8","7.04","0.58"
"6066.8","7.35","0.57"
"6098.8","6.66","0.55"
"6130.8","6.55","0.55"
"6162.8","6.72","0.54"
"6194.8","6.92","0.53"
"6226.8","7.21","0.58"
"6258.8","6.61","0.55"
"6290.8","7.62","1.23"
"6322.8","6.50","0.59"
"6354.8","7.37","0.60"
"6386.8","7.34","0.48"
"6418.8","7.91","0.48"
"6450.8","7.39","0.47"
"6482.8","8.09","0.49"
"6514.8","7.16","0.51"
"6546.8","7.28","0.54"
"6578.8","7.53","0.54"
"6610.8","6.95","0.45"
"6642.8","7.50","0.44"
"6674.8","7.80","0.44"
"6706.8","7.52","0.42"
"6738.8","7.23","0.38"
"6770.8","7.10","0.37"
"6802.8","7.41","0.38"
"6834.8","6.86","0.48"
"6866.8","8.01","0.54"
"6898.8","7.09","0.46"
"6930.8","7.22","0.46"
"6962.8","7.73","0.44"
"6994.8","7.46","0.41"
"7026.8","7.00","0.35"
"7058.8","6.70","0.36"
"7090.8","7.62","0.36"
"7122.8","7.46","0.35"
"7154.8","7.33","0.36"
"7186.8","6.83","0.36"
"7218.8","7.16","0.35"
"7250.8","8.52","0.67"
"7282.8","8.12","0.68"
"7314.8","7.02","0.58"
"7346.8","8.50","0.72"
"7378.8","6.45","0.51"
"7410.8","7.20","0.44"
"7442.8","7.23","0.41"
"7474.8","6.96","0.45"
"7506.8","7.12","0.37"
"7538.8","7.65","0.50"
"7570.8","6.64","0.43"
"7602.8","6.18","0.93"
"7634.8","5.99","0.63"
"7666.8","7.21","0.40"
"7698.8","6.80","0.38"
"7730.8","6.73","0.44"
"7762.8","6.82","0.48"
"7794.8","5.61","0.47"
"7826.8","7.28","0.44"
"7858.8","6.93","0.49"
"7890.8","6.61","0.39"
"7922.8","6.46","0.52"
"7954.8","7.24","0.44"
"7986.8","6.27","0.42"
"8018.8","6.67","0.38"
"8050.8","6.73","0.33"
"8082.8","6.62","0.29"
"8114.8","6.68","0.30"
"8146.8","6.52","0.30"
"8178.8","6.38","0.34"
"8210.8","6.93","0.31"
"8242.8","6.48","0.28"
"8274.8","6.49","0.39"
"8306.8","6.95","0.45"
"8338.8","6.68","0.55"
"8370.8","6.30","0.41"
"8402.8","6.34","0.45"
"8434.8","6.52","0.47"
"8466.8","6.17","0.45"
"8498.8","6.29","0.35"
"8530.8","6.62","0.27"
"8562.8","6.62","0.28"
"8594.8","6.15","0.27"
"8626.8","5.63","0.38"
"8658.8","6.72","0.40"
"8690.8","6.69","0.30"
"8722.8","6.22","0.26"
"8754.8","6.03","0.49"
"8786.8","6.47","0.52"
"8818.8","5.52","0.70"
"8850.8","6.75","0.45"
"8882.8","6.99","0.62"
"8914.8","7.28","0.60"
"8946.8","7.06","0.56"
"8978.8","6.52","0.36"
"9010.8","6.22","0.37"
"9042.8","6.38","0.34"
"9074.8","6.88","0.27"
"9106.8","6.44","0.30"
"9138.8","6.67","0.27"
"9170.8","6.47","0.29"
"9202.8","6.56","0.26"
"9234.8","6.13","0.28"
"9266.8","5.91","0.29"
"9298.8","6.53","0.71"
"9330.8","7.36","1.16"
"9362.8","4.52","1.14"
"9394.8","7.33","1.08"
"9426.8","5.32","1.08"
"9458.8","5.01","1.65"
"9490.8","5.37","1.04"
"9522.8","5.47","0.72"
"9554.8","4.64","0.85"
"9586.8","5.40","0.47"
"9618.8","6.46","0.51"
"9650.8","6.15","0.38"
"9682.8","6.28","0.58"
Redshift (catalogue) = 0.198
